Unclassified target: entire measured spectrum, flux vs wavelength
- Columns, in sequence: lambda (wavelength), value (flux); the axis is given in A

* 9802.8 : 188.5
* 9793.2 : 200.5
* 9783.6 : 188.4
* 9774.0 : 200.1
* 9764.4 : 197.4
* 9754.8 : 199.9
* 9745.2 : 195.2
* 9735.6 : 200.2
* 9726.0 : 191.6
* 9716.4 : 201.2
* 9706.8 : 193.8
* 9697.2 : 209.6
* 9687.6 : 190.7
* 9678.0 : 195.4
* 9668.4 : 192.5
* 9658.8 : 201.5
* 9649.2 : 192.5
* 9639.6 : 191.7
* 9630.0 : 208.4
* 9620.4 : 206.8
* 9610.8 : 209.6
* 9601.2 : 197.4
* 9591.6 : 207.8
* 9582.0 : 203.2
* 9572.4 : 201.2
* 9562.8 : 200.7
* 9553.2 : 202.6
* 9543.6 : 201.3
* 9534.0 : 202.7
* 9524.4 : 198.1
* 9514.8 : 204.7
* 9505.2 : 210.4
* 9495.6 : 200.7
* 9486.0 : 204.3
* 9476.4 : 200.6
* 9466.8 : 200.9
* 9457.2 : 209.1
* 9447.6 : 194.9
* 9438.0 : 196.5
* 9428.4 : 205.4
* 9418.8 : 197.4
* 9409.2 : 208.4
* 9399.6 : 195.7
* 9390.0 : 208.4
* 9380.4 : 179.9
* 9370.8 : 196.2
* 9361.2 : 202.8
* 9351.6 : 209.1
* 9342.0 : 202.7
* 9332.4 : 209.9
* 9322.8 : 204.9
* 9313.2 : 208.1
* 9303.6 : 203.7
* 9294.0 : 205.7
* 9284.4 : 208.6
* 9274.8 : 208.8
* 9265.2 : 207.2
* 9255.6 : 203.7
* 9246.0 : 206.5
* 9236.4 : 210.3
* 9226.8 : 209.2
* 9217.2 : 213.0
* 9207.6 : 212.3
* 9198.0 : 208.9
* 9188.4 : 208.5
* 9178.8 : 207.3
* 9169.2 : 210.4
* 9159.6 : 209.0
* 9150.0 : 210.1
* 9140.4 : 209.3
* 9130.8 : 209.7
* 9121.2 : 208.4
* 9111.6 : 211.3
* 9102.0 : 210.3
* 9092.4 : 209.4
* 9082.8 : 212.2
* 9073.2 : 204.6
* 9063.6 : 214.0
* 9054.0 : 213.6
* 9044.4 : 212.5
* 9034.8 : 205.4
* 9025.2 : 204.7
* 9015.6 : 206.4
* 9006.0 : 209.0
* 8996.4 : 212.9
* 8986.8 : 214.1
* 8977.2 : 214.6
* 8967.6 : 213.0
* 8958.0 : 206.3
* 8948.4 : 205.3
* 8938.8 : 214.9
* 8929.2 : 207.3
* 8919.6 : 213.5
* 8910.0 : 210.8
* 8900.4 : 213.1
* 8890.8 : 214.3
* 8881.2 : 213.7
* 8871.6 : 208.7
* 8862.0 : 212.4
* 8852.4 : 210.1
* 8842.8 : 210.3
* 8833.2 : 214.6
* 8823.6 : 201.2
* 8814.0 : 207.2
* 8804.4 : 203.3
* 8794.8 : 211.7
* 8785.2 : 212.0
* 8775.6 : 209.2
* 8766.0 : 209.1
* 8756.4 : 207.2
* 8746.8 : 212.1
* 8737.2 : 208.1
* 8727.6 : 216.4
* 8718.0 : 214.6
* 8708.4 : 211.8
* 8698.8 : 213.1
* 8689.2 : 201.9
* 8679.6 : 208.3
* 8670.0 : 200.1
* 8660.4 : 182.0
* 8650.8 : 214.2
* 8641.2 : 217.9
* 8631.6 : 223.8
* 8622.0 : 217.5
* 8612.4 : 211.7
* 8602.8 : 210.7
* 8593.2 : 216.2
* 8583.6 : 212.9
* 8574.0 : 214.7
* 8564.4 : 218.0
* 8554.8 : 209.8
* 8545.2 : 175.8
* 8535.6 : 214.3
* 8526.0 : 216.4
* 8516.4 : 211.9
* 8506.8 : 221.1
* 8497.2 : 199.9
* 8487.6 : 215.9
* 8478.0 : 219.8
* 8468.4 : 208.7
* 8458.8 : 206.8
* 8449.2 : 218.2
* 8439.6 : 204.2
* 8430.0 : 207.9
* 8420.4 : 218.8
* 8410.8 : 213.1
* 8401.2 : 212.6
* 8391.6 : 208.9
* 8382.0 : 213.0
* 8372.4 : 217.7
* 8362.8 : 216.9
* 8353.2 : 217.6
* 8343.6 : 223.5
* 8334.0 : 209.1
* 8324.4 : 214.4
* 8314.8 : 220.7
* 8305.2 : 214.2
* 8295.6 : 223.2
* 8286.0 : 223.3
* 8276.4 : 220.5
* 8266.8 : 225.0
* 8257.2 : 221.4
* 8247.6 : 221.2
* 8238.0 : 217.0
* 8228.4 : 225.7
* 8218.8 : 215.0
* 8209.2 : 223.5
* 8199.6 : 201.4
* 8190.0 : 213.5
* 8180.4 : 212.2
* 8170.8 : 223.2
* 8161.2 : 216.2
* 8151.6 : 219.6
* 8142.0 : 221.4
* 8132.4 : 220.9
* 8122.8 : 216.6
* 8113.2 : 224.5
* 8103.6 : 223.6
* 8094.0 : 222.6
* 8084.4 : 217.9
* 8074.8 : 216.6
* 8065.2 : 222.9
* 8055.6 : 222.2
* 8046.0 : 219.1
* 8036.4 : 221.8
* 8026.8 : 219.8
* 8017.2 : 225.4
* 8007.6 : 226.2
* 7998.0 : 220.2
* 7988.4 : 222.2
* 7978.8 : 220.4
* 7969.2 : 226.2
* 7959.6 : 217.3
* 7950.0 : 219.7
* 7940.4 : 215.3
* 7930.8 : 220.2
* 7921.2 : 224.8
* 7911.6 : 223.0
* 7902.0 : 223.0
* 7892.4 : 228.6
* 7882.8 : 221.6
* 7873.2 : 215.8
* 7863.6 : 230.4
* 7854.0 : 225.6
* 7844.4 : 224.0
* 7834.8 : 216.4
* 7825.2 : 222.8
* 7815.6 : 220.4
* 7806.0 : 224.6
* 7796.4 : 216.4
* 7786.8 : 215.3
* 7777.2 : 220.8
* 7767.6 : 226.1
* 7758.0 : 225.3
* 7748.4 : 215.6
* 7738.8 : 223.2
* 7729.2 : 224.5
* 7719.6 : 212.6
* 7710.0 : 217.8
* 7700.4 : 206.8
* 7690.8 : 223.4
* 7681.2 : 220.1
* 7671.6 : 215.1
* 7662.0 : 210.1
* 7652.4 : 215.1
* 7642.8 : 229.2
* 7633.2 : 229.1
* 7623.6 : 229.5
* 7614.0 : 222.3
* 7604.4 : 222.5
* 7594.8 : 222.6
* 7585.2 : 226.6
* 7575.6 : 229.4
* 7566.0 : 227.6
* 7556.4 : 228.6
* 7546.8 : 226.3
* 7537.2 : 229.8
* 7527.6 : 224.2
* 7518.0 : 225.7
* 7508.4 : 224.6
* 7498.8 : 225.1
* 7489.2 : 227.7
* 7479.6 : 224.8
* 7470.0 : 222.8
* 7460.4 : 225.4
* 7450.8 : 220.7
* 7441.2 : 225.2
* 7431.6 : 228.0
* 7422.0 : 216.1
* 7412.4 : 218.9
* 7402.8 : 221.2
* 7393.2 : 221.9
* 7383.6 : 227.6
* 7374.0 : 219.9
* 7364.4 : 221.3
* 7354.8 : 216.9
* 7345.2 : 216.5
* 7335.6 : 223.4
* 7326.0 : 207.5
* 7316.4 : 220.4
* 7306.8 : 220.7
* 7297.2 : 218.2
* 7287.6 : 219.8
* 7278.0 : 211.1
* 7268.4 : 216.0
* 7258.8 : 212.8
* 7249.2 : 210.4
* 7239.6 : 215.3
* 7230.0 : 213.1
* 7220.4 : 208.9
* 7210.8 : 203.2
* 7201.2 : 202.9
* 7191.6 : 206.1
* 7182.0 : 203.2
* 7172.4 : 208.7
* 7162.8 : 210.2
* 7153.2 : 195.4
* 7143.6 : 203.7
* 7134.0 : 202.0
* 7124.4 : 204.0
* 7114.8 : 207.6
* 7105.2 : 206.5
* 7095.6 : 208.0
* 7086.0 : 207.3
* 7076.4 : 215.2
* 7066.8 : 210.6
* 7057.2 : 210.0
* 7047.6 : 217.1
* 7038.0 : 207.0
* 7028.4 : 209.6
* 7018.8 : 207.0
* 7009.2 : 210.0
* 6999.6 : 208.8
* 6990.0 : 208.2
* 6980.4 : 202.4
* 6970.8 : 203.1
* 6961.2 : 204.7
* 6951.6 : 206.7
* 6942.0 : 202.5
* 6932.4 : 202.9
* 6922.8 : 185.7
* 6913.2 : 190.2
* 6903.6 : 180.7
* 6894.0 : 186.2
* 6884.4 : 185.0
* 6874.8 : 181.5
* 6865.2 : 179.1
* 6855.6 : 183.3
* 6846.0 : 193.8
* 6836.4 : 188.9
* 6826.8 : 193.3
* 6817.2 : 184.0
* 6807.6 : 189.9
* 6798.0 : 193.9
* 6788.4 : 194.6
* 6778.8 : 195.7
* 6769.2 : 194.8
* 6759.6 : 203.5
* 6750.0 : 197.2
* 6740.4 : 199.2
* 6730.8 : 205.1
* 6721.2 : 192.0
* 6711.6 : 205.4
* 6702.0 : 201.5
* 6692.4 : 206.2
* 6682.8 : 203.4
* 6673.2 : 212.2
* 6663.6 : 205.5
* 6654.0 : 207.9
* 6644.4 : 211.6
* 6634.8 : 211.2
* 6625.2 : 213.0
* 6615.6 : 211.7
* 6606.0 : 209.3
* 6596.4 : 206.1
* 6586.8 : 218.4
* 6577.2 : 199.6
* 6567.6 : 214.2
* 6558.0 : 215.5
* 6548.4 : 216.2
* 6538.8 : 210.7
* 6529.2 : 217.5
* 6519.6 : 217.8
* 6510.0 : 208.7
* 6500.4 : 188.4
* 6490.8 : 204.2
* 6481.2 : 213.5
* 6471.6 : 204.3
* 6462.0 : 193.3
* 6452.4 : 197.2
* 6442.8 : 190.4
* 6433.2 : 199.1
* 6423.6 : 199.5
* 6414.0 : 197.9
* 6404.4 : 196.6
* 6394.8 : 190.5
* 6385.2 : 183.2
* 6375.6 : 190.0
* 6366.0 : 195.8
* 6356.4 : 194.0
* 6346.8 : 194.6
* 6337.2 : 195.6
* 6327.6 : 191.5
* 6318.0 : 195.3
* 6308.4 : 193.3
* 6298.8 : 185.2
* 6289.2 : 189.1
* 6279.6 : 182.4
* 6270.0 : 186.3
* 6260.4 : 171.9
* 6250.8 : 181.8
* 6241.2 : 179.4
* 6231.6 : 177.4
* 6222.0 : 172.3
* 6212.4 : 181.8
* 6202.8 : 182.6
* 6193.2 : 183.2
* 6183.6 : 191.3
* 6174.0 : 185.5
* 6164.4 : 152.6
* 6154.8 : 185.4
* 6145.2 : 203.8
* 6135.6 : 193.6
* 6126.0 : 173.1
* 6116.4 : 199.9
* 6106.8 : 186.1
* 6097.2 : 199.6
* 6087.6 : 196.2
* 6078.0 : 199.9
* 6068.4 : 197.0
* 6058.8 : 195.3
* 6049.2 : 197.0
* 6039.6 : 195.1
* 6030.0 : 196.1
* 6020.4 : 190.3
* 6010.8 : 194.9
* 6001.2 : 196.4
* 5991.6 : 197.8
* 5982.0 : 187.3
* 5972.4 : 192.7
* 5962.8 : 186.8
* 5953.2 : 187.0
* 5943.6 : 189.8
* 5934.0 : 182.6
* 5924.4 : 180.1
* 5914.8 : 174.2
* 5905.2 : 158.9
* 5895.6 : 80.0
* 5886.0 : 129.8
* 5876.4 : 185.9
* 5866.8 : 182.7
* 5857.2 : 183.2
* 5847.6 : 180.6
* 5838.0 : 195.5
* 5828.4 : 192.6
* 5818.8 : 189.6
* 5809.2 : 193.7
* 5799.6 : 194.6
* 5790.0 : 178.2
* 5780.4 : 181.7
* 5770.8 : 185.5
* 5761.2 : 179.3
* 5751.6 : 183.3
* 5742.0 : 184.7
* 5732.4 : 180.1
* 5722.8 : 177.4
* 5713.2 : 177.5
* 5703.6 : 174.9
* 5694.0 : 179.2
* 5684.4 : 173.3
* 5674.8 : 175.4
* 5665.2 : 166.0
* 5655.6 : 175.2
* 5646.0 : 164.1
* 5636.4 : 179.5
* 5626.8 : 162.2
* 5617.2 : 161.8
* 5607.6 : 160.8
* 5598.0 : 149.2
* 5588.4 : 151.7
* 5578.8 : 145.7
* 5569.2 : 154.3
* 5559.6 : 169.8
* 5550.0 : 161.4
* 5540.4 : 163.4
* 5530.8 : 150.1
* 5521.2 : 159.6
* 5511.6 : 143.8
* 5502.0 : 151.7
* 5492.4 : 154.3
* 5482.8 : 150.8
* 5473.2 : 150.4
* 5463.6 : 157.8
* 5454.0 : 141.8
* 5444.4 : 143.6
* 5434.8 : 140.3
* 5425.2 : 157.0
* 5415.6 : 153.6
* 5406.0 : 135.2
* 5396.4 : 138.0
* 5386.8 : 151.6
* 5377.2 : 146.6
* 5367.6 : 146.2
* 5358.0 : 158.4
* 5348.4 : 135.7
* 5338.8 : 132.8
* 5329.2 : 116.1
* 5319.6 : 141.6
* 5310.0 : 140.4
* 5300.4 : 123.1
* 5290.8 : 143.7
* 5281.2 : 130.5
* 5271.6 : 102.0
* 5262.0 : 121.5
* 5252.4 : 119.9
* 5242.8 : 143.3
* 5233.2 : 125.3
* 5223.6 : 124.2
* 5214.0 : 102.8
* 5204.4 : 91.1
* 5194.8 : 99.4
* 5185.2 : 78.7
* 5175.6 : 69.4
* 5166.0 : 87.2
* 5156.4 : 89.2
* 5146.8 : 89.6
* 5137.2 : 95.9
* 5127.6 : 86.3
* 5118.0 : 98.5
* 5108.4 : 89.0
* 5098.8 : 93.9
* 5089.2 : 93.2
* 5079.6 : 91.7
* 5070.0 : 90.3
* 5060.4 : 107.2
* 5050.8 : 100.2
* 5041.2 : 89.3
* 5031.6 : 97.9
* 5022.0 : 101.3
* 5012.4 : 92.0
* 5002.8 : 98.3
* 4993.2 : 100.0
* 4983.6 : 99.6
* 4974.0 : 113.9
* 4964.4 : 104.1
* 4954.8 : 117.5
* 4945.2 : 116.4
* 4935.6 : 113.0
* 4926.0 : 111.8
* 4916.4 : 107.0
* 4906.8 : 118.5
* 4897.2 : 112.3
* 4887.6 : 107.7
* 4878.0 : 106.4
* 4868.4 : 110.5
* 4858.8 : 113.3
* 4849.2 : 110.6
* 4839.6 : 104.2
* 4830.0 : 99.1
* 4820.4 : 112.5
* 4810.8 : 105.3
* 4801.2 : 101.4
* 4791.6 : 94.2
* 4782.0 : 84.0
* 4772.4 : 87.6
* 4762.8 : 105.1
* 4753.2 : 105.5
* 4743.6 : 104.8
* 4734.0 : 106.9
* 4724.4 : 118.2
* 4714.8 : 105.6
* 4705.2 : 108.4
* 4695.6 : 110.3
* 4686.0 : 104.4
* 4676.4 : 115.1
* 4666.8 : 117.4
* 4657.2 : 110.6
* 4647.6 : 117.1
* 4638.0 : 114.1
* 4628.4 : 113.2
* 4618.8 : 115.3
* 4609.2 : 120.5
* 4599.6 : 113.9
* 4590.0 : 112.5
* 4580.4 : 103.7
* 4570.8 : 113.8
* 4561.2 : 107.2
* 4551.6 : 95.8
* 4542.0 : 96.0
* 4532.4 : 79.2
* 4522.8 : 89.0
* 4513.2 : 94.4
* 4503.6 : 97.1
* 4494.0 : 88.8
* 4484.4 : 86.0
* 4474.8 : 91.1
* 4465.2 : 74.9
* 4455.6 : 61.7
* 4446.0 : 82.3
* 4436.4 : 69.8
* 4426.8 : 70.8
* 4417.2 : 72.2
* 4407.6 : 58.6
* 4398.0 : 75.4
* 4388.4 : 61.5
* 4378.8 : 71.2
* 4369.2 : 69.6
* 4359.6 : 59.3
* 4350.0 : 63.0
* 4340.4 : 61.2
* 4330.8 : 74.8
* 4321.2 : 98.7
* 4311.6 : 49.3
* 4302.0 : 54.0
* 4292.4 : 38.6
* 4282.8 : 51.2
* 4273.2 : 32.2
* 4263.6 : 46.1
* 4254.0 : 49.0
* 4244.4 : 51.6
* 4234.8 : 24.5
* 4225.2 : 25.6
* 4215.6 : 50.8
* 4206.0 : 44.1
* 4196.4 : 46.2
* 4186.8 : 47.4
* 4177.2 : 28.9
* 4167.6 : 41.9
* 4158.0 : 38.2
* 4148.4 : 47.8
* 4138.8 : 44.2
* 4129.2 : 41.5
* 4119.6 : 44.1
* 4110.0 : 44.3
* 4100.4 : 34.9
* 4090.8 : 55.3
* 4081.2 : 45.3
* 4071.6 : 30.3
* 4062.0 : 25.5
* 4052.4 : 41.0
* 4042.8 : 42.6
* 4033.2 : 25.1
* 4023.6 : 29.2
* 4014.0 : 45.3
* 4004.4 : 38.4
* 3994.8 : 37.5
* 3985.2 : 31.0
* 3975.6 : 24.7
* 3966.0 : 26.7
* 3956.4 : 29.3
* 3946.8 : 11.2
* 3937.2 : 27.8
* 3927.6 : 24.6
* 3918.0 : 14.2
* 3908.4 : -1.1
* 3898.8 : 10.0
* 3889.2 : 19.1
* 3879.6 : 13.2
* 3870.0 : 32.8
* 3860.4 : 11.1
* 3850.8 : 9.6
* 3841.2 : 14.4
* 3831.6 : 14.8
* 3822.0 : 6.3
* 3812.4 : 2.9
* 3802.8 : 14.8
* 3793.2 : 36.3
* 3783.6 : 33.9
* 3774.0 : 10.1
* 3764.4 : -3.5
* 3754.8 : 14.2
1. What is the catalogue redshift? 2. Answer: 0.00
